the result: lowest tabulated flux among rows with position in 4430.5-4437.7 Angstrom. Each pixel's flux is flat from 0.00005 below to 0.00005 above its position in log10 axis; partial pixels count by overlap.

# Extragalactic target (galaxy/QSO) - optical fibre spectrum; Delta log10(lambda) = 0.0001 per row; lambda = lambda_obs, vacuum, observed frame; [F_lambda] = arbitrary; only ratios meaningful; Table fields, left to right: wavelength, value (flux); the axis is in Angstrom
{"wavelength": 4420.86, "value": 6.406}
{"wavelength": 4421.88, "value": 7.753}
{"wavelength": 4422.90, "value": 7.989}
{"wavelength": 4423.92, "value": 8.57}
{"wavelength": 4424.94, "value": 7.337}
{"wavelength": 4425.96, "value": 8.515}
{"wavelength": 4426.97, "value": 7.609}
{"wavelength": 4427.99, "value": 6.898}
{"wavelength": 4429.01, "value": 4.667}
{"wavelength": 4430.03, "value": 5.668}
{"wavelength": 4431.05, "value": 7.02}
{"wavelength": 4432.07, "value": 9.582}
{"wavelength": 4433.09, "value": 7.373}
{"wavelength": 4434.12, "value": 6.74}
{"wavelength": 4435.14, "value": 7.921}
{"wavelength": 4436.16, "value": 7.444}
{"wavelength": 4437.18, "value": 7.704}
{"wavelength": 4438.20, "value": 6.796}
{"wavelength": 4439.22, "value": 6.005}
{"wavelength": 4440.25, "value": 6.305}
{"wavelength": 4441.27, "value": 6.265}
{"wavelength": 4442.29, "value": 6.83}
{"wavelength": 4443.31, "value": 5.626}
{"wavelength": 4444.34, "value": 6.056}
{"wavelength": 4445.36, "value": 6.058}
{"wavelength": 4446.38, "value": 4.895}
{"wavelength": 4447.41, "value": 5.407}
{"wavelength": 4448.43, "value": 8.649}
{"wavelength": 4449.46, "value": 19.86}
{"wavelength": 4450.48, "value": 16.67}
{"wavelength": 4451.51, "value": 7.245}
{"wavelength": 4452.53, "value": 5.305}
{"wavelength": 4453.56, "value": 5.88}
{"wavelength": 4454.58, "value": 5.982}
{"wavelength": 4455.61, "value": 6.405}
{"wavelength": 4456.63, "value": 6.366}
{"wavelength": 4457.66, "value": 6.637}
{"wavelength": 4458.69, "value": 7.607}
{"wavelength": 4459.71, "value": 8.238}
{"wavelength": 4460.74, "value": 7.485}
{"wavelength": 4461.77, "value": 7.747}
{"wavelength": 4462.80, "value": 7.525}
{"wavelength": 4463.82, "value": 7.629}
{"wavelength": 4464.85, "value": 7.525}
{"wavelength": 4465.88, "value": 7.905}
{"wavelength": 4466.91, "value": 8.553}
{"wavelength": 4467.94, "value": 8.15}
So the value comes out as 6.74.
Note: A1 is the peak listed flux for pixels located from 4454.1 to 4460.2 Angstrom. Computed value 8.238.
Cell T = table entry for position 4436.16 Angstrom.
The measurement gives 7.444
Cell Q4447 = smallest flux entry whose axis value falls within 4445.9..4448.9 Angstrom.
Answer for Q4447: 4.895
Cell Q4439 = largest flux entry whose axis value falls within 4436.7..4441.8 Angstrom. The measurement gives 7.704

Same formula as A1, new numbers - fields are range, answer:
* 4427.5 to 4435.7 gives 9.582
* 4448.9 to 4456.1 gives 19.86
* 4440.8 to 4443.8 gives 6.83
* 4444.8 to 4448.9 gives 8.649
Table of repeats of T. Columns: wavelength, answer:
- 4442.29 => 6.83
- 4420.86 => 6.406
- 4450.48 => 16.67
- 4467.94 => 8.15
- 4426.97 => 7.609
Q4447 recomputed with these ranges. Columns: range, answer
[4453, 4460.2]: 5.88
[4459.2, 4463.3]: 7.485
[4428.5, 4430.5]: 4.667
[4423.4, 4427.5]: 7.337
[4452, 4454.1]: 5.305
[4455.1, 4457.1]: 6.366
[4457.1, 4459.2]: 6.637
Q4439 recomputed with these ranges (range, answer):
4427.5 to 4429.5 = 6.898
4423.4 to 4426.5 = 8.57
